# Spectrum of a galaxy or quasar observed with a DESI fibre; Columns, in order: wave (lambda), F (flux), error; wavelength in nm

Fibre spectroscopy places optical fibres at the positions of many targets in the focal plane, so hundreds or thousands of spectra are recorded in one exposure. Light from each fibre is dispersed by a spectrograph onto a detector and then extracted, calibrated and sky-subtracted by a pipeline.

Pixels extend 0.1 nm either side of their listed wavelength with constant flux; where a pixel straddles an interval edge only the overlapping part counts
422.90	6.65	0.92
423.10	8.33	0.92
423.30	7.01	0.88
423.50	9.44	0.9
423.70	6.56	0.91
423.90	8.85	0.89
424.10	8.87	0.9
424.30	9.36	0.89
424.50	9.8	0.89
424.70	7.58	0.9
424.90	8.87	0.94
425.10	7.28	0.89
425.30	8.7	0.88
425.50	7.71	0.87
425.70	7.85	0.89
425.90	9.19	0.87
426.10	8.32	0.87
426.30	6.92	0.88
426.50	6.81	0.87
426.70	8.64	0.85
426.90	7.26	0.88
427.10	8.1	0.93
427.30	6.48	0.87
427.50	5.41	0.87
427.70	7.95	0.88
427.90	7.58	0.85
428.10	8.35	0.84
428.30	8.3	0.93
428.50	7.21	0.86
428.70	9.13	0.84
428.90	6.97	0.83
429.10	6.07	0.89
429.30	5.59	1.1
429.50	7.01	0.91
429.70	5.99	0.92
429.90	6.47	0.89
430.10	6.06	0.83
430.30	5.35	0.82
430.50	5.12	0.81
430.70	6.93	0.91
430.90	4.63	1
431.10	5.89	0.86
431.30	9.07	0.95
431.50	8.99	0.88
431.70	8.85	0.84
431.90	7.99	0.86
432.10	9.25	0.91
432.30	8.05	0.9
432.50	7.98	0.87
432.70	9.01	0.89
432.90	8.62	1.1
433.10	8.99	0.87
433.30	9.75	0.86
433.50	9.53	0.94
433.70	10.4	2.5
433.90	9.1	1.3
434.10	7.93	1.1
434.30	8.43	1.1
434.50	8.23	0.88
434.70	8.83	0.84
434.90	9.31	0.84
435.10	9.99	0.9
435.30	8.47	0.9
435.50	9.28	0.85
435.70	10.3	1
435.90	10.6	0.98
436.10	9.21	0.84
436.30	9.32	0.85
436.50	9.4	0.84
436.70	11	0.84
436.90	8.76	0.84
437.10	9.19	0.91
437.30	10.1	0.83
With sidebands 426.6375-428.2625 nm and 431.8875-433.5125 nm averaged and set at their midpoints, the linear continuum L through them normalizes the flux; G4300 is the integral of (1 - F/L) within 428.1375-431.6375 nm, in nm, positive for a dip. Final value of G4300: 0.552 nm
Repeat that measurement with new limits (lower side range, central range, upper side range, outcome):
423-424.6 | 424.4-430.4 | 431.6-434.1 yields 0.86 nm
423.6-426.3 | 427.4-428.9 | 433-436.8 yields 0.17 nm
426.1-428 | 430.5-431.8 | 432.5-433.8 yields 0.21 nm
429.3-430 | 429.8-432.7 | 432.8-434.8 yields 0.06 nm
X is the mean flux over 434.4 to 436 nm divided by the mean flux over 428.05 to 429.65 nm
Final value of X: 1.29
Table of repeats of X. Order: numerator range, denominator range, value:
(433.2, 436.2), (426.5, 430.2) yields 1.30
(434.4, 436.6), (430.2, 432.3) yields 1.29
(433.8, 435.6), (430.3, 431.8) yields 1.27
